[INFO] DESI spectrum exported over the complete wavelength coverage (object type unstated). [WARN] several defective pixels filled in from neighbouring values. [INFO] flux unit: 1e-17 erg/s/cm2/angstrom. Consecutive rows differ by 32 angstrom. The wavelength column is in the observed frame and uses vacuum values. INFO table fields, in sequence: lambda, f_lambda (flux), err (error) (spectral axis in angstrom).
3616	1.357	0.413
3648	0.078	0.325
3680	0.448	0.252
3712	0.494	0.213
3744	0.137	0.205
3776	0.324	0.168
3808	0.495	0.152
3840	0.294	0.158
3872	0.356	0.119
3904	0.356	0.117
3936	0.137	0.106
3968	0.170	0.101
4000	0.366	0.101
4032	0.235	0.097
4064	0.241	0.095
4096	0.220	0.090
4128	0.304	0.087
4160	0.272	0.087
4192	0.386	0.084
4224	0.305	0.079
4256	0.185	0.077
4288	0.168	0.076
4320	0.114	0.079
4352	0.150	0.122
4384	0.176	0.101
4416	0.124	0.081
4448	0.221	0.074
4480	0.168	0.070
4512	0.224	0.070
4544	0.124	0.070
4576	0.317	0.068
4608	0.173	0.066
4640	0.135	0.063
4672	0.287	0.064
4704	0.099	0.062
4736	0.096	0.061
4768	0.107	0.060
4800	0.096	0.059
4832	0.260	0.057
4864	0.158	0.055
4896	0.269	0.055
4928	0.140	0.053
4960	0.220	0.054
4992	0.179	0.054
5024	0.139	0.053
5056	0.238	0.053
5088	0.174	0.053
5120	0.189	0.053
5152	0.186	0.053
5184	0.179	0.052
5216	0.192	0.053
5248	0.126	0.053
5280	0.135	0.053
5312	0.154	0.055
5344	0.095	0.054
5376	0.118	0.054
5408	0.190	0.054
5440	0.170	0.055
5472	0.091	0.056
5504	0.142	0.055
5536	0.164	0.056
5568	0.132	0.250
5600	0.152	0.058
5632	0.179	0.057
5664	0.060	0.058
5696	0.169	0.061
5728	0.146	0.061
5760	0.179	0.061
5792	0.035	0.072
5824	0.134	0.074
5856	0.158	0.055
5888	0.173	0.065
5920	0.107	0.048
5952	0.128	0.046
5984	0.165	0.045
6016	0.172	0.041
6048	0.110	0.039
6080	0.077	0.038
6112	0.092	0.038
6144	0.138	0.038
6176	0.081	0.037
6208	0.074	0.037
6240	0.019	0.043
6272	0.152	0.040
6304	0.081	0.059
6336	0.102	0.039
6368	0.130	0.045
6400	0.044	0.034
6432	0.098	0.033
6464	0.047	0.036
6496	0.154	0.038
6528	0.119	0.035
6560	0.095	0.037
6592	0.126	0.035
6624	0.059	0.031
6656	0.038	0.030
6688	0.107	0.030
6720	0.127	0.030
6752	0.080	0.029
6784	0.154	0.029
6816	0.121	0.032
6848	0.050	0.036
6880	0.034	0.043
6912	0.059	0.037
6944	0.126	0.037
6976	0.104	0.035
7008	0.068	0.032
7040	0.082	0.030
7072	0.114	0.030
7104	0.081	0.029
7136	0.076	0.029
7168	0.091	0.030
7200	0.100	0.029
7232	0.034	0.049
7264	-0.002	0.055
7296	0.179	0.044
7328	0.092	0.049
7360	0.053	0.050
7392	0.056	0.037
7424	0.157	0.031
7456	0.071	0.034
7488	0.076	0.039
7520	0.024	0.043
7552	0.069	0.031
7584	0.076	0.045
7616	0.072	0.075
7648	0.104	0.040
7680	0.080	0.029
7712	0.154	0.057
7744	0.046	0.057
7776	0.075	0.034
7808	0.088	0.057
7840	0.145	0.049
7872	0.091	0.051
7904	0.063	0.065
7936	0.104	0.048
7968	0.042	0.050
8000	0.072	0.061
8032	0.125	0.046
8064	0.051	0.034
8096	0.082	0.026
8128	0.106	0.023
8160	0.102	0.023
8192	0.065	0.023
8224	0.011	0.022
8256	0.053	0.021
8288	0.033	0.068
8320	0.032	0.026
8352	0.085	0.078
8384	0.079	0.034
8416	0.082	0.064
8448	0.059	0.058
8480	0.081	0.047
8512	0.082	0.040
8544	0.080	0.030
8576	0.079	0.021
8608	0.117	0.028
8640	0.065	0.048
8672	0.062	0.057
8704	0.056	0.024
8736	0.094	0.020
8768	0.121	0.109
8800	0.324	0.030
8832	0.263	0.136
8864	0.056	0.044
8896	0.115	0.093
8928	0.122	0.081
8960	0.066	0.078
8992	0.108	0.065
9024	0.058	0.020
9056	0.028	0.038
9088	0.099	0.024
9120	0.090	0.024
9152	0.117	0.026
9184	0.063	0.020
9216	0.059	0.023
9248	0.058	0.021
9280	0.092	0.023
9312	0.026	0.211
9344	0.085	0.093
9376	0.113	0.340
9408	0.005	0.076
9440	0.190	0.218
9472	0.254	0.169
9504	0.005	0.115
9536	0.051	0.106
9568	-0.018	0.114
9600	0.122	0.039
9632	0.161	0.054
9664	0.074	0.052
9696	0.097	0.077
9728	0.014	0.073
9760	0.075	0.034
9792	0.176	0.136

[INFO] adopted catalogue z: 1.36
